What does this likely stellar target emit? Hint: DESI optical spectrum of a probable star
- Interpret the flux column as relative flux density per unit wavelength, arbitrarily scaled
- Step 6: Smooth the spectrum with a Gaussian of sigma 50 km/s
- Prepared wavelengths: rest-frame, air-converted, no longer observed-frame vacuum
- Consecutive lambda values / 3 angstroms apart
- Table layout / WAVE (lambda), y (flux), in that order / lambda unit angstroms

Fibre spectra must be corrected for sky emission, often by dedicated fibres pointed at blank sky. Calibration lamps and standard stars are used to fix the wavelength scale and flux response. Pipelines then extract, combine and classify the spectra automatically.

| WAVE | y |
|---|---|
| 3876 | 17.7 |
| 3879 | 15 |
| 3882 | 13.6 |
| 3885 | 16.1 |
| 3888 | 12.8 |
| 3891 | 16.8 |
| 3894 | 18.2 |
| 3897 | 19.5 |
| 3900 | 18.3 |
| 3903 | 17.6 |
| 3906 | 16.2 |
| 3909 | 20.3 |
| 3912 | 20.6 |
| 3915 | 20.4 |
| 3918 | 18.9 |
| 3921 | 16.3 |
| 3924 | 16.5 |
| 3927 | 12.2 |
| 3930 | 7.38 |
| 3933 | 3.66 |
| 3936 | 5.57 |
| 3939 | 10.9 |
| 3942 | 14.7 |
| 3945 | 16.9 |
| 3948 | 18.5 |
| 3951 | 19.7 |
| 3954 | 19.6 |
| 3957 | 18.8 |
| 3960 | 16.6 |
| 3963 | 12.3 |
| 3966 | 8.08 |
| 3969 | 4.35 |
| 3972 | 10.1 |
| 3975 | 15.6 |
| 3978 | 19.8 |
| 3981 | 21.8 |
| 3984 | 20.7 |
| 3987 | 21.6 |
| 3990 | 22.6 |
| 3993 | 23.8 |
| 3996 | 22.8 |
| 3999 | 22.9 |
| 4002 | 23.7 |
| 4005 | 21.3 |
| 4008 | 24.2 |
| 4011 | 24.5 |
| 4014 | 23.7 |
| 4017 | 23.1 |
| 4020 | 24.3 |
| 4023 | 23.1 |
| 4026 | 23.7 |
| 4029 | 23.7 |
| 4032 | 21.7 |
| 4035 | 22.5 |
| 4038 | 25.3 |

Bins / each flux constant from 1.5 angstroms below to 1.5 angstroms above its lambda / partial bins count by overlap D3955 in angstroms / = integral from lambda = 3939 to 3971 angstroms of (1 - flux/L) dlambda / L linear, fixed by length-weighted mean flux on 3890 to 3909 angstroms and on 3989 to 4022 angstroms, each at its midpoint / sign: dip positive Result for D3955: 9.3 angstroms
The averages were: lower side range 18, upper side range 23.4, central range 14.7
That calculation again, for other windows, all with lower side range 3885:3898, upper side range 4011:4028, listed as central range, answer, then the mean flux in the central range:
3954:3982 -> 8.8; 14.3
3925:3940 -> 8.5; 8.13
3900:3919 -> -1.4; 18.9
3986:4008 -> -0.4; 22.8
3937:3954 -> 3.0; 16.1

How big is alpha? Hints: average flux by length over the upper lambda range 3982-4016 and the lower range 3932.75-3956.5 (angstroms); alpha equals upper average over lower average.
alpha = 1.6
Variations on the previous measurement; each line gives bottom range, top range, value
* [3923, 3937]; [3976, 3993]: 2.39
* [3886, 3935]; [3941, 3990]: 1.03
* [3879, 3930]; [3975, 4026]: 1.34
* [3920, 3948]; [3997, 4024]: 1.98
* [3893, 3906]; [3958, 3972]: 0.58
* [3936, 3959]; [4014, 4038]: 1.43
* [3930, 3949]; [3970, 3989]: 1.61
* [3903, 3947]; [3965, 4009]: 1.31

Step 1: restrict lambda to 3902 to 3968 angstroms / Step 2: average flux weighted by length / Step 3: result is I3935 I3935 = 15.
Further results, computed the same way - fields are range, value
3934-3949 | 12.8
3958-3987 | 14.8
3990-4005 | 23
